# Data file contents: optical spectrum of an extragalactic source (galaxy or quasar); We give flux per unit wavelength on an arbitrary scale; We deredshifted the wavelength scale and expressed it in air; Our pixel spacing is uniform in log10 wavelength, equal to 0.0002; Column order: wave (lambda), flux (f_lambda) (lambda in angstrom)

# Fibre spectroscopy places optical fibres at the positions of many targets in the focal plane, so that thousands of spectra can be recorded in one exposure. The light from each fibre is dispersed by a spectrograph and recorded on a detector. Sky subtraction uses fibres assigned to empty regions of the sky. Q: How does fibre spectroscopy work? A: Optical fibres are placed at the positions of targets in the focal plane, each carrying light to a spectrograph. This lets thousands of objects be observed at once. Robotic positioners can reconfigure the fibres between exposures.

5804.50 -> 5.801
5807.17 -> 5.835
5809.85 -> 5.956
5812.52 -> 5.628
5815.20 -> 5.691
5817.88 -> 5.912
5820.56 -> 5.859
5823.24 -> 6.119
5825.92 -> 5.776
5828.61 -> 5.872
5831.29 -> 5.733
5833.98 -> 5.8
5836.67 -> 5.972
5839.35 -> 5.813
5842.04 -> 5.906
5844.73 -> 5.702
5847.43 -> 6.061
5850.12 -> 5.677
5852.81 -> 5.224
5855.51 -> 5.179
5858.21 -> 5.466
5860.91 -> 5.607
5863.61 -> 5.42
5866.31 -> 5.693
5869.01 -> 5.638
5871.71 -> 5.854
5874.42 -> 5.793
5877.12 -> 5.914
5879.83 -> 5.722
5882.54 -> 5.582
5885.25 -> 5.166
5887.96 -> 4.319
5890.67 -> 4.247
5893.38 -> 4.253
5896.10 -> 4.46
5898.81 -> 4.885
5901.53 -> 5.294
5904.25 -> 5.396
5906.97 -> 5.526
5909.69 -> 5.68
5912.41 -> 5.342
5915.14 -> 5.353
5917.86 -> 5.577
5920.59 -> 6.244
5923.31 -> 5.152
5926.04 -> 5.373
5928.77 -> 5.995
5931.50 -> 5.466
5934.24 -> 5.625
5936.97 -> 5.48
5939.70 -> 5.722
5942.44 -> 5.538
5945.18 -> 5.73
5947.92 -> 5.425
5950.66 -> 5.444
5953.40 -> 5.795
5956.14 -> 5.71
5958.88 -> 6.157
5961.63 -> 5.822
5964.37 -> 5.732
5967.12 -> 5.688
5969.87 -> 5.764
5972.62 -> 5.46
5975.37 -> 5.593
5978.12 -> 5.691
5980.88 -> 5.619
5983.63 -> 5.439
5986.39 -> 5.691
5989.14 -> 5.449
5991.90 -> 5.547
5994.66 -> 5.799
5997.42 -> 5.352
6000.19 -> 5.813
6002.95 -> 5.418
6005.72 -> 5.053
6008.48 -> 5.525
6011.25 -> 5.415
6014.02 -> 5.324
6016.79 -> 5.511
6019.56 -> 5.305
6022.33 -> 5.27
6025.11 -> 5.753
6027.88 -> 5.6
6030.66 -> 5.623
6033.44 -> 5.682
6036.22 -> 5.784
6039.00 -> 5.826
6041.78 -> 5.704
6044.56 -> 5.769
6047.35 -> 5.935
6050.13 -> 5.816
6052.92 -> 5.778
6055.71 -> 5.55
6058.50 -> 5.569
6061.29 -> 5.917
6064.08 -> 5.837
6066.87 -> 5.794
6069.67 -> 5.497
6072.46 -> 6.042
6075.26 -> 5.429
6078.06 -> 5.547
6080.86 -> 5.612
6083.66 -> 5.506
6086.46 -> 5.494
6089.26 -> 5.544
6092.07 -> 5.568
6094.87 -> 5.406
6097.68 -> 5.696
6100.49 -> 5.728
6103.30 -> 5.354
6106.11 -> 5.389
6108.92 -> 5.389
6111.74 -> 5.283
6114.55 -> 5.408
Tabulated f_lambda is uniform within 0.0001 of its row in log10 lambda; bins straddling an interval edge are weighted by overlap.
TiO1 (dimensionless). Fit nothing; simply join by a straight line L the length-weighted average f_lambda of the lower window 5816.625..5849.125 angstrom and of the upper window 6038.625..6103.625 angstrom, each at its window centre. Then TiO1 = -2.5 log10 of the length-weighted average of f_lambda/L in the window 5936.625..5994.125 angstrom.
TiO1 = 0.02 mag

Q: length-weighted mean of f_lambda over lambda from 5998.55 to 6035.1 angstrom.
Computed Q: 5.48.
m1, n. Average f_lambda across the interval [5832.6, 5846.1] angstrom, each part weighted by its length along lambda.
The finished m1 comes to 5.84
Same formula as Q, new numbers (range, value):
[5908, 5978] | 5.64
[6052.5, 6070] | 5.71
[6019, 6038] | 5.59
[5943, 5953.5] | 5.57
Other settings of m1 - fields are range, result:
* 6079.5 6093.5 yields 5.55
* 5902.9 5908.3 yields 5.46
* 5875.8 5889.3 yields 5.34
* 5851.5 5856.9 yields 5.2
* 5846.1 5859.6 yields 5.52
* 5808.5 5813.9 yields 5.79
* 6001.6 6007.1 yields 5.23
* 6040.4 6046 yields 5.74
